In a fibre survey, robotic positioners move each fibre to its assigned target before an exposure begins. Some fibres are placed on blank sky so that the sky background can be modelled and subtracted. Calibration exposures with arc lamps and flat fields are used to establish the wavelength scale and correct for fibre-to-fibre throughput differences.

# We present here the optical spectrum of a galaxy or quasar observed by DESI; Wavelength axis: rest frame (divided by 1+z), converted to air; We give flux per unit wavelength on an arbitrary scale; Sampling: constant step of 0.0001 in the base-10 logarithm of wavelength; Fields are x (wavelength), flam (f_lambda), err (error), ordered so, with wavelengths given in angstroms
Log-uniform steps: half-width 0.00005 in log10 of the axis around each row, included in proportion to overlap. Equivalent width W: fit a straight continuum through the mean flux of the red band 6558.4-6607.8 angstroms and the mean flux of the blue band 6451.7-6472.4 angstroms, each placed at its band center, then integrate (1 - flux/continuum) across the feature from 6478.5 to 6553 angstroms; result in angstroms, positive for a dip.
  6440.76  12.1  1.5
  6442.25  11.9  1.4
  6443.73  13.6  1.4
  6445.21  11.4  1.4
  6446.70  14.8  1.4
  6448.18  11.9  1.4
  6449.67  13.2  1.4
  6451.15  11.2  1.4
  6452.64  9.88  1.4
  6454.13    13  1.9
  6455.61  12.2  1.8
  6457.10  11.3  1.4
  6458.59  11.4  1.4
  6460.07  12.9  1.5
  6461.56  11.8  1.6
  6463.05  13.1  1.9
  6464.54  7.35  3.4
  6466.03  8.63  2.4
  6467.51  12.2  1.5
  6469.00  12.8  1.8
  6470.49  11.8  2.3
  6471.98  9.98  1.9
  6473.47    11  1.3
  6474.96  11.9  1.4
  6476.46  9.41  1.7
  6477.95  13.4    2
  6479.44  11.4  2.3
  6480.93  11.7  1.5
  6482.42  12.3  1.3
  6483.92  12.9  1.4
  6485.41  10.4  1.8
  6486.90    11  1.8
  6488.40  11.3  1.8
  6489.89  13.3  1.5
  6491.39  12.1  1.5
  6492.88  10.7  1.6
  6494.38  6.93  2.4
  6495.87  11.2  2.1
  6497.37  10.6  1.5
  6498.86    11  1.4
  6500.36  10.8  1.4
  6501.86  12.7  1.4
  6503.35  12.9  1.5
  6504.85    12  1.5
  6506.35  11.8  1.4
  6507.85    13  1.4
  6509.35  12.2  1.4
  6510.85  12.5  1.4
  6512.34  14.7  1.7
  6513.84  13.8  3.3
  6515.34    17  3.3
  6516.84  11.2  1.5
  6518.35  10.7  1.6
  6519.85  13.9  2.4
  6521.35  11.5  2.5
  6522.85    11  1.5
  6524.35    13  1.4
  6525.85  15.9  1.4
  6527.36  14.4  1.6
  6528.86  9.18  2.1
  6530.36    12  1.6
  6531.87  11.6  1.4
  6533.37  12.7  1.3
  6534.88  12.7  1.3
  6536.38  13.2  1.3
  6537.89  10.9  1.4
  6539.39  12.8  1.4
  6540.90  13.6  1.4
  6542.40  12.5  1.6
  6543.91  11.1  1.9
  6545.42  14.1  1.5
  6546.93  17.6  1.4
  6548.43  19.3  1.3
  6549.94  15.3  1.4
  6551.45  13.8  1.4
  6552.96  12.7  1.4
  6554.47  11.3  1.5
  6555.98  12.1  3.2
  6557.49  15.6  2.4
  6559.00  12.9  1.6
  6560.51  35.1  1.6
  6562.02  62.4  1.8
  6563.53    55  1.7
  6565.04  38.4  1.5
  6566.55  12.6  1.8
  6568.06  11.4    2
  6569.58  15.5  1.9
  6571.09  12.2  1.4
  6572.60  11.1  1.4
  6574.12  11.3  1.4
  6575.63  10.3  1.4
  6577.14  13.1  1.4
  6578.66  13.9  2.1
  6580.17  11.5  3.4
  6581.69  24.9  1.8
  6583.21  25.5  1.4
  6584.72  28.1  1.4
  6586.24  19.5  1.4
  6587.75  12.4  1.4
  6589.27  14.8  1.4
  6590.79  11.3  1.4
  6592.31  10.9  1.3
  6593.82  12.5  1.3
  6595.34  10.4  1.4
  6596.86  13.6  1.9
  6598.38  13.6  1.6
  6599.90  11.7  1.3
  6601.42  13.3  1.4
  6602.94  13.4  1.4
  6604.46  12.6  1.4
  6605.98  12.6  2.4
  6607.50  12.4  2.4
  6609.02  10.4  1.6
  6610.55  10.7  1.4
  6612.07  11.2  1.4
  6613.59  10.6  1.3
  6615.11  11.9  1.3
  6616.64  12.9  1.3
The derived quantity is 9.5 angstroms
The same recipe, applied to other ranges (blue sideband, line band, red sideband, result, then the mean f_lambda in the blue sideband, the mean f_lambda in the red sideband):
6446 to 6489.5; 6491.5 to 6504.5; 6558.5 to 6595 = 2.84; 11.6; 20.2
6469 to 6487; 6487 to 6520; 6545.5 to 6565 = 7.38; 11.5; 23.8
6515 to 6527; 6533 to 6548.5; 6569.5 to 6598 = 0.10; 12.9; 14.9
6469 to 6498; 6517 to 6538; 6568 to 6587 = 1.89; 11.3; 16.2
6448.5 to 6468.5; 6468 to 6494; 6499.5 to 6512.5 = 0.73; 11.4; 12.4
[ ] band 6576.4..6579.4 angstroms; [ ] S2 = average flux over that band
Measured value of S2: 13.5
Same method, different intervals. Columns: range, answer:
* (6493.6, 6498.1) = 9.57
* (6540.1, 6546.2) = 12.8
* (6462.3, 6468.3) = 10.3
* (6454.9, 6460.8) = 11.9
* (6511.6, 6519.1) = 13.5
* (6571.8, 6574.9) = 11.2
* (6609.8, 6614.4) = 10.9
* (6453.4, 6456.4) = 12.6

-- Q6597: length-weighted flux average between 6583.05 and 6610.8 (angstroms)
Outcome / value 14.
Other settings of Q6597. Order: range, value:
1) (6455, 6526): 11.8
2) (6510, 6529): 13.1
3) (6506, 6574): 16.2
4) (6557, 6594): 20.2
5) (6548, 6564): 23.7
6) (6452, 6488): 11.4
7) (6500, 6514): 12.6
